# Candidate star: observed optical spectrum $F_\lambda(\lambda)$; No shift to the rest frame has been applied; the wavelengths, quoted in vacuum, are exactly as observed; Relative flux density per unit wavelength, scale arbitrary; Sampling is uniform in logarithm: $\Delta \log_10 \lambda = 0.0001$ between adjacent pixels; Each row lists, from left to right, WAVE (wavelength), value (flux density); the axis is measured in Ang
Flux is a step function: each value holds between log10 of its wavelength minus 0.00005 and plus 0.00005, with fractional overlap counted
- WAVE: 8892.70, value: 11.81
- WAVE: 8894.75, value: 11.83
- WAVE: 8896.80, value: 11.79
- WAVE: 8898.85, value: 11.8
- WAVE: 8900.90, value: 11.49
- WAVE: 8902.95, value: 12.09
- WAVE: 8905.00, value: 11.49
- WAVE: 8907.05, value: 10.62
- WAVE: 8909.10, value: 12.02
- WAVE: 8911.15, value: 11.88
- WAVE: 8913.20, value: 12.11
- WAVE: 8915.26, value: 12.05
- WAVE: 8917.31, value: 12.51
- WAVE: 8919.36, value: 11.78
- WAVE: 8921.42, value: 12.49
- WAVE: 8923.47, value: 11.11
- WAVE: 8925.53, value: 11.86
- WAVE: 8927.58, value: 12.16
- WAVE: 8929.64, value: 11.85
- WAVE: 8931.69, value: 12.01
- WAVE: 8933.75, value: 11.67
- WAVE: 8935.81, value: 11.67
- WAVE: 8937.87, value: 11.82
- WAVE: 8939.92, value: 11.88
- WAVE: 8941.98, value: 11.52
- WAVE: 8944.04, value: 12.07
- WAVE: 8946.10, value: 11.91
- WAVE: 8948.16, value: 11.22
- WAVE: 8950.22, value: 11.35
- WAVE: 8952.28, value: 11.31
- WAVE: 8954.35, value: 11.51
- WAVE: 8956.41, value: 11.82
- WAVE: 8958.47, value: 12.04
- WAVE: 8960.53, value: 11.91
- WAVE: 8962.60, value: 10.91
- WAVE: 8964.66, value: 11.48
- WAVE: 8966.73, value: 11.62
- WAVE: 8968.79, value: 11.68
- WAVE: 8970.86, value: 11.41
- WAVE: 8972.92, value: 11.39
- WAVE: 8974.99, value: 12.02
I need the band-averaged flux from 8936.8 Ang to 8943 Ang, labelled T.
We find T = 11.7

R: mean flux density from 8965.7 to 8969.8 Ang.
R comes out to 11.7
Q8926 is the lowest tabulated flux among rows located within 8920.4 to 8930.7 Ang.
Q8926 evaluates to 11.11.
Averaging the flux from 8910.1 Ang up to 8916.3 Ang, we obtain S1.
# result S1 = 12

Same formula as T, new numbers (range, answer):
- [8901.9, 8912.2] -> 11.6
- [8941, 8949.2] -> 11.7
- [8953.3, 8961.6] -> 11.8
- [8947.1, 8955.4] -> 11.3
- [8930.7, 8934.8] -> 11.8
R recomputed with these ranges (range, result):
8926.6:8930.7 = 12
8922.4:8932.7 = 11.8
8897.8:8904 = 11.8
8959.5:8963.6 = 11.4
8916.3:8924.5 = 12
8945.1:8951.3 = 11.5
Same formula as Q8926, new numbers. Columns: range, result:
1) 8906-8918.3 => 10.62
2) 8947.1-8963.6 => 10.91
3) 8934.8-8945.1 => 11.52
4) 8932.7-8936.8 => 11.67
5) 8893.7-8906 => 11.49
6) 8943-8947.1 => 11.91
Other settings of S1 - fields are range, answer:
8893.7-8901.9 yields 11.7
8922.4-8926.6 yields 11.5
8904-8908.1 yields 11.1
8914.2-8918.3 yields 12.3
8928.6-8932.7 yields 11.9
